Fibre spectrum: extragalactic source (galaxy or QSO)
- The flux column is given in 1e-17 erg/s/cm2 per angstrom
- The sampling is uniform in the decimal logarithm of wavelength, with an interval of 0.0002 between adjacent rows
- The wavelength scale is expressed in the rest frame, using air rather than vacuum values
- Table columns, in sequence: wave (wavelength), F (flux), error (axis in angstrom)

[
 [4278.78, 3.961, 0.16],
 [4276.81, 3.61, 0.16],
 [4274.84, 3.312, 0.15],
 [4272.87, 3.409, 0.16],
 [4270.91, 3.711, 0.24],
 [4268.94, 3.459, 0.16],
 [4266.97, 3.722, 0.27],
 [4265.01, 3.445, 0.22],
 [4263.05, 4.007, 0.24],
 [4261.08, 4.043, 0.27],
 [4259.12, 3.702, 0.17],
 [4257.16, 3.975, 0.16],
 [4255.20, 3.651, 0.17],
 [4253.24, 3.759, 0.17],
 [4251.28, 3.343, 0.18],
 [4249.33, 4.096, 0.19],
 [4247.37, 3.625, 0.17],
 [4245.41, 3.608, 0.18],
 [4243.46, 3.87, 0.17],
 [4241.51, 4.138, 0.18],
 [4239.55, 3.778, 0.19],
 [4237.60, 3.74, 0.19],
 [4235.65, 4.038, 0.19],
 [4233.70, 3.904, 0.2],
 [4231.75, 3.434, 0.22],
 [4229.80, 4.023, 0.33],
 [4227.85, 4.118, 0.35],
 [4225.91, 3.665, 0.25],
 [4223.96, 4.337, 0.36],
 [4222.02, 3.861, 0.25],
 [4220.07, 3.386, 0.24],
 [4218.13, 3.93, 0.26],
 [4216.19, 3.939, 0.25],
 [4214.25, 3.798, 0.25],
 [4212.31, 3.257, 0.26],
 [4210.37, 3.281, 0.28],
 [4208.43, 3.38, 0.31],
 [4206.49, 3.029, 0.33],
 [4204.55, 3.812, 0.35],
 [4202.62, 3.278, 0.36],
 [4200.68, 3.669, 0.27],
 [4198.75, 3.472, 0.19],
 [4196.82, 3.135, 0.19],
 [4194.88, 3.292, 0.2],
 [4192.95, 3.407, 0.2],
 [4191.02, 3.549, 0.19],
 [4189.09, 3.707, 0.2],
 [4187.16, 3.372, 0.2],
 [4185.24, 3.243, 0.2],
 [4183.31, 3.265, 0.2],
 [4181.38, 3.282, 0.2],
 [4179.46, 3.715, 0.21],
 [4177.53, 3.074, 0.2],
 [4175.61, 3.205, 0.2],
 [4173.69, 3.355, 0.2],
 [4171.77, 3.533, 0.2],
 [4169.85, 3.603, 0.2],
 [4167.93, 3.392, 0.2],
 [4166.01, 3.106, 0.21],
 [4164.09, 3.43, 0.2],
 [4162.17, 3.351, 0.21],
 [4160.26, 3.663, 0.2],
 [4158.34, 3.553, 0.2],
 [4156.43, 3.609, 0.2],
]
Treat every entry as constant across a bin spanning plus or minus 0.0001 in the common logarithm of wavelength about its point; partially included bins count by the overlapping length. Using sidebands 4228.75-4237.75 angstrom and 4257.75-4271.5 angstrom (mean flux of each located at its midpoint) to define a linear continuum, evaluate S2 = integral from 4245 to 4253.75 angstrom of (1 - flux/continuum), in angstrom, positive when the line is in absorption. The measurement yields 0.2 angstrom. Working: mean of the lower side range 3.84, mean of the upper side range 3.73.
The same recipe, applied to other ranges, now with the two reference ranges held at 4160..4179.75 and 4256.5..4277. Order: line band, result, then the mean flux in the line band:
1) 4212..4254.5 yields -2.9 angstrom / 3.81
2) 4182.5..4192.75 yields 0.0 angstrom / 3.43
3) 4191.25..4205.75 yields 0.1 angstrom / 3.44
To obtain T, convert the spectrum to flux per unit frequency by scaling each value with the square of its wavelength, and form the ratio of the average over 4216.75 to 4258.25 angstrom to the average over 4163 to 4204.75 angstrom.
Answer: 1.15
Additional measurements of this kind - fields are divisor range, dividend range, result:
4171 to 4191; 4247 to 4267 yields 1.15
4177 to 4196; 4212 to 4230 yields 1.15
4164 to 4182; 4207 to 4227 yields 1.11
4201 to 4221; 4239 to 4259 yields 1.10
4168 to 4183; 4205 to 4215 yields 1.01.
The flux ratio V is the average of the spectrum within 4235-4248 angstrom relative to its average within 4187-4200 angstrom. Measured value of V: 1.12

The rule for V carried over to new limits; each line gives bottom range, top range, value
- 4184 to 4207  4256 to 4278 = 1.07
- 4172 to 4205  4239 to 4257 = 1.11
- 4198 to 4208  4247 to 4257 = 1.08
